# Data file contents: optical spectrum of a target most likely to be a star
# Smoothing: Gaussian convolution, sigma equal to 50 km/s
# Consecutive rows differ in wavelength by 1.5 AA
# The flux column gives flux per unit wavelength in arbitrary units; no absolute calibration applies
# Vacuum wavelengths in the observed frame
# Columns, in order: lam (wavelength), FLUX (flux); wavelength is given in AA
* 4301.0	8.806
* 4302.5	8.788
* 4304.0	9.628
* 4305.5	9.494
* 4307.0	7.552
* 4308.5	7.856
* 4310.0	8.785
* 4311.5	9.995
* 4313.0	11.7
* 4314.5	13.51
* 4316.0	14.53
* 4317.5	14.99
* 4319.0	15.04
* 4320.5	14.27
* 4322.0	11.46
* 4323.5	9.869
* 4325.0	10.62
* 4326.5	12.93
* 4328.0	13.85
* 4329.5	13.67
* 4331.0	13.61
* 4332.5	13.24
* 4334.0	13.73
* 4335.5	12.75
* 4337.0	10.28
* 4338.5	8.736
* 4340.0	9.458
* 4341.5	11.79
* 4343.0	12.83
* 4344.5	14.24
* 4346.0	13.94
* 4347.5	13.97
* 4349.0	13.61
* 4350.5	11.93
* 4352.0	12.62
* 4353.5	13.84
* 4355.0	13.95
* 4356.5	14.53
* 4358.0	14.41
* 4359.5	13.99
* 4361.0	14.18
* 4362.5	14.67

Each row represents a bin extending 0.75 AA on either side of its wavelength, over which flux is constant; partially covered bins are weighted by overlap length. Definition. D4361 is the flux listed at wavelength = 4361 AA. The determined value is 14.18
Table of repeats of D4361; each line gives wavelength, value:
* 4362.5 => 14.67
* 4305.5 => 9.494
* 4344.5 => 14.24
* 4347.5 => 13.97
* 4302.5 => 8.788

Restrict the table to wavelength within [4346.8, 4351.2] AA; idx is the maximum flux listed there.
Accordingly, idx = 13.97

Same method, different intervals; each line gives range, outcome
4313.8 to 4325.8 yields 15.04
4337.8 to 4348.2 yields 14.24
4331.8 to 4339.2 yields 13.73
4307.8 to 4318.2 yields 14.99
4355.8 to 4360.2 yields 14.53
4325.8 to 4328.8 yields 13.85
